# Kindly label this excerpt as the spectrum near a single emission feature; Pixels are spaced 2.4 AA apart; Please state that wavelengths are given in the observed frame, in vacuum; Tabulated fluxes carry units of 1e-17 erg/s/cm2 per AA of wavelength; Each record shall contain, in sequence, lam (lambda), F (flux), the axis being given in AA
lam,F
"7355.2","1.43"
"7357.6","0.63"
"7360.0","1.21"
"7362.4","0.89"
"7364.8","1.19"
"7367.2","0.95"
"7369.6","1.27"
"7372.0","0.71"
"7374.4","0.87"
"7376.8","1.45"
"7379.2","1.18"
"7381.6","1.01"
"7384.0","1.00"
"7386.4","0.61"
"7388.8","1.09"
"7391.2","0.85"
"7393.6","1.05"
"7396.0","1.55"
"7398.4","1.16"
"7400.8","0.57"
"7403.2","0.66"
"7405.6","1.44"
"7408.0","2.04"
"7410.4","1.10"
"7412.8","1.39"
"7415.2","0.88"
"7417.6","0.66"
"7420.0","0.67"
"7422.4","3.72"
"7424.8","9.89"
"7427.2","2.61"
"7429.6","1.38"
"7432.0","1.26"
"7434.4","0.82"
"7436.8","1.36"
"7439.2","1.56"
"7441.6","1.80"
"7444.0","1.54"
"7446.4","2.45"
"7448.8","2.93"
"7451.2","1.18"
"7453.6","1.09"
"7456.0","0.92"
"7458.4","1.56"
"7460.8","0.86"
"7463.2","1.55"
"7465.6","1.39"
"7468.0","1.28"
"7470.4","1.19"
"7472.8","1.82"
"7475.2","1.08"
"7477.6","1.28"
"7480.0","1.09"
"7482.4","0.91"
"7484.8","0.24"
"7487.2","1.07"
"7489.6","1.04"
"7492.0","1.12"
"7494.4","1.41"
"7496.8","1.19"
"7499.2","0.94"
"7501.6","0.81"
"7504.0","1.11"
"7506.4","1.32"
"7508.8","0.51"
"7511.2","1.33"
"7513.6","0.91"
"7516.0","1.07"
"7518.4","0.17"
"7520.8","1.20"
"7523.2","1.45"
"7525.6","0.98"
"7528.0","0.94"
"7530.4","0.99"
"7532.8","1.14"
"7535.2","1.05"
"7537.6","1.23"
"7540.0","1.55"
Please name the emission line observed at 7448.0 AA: [N II]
